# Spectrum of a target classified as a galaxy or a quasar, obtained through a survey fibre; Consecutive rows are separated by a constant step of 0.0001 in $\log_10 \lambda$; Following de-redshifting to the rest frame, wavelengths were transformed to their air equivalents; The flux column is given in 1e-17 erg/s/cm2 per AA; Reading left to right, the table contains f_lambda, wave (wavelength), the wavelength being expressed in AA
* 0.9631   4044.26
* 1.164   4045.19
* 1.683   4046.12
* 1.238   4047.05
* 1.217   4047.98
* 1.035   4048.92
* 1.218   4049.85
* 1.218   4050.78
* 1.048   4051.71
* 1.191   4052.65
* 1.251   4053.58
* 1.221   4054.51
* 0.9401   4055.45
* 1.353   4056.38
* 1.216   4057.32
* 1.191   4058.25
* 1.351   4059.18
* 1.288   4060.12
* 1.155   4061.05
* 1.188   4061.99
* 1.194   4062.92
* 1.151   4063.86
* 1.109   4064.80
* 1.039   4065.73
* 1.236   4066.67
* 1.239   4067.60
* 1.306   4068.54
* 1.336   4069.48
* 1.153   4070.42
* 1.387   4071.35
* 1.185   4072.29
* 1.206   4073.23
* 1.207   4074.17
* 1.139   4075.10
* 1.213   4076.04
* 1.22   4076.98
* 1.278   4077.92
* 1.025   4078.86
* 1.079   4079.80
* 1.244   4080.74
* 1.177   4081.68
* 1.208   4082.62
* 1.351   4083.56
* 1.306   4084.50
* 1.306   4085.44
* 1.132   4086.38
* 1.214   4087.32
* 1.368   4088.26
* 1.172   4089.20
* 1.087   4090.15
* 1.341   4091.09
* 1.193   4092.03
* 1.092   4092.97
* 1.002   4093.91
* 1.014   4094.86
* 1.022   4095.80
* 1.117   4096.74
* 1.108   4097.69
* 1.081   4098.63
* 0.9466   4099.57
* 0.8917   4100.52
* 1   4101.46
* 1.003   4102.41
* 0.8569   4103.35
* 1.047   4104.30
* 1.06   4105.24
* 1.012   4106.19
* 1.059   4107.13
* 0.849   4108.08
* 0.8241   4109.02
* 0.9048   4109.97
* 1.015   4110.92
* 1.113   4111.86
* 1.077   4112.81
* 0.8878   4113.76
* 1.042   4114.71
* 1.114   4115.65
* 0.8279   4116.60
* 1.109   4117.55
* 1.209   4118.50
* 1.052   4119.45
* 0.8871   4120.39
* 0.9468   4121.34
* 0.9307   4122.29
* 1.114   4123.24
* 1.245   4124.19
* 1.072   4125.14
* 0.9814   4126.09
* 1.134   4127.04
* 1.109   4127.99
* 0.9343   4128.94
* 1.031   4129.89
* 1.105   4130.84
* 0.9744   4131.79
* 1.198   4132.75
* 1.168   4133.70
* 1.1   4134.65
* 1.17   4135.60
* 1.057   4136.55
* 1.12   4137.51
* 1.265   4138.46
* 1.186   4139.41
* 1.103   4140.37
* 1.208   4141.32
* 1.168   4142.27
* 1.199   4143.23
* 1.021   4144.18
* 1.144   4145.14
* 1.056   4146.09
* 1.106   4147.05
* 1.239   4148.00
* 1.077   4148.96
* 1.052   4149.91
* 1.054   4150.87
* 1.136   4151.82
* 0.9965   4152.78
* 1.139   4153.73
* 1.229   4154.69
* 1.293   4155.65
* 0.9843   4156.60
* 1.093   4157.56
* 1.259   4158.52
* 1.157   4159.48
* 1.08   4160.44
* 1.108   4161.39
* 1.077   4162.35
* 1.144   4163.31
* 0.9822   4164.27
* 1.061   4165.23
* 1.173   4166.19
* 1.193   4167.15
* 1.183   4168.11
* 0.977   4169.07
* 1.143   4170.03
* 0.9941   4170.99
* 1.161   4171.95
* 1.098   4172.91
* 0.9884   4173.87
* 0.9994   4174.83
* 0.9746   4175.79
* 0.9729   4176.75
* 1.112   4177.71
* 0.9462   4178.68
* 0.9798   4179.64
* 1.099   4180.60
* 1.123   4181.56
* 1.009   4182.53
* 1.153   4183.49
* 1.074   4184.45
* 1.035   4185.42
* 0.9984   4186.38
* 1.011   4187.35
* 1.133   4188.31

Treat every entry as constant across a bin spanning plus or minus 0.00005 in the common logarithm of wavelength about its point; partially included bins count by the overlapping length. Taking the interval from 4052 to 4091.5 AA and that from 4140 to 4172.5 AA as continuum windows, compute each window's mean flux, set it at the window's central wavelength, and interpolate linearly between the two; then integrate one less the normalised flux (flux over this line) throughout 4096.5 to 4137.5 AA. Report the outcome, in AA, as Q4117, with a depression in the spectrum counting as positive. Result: 4.5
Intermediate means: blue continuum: 1.21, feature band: 1.03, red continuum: 1.12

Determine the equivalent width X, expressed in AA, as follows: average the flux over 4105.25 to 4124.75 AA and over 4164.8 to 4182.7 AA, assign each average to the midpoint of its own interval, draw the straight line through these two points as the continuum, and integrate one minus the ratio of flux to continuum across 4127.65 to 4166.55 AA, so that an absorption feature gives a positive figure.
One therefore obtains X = -2.83 AA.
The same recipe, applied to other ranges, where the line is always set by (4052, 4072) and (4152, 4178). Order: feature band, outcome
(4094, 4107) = 1.73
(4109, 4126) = 1.84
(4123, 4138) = 0.53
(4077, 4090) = -0.32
